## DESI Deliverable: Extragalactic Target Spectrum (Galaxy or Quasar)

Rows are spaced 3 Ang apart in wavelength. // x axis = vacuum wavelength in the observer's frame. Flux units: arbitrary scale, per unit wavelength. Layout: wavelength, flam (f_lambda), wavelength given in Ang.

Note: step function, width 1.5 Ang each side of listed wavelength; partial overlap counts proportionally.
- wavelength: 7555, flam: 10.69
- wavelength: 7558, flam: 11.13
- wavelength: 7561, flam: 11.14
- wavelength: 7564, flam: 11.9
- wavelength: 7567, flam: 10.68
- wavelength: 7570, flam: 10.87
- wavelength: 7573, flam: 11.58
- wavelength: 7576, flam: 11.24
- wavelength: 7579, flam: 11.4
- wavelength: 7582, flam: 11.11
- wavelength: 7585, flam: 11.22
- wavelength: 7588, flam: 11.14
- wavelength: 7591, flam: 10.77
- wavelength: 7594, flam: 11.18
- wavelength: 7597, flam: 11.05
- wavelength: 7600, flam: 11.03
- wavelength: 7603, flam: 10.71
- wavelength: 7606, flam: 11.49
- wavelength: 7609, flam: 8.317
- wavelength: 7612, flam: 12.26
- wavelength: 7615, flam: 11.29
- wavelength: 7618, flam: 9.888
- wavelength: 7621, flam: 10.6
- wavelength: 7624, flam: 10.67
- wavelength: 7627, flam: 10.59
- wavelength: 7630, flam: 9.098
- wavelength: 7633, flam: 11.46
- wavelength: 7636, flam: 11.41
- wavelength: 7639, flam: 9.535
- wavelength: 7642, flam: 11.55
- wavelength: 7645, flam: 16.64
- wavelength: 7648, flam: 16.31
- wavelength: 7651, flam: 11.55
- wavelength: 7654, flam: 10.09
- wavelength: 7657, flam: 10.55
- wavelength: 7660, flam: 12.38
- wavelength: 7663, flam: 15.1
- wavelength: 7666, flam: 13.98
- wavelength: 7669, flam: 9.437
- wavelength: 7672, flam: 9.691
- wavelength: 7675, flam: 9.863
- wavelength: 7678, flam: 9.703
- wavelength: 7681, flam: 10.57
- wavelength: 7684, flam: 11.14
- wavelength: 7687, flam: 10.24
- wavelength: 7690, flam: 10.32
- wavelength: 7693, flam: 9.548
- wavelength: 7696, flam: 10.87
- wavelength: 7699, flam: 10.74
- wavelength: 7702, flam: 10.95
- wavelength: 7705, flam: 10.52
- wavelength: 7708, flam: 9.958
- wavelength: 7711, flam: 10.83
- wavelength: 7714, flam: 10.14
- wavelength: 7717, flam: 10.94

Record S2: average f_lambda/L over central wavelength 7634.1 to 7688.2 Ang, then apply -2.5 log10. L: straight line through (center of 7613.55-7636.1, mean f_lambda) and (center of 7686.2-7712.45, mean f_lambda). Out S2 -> -0.11 mag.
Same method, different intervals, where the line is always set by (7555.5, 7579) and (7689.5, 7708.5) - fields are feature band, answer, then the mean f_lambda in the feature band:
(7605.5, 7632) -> 0.05 mag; 10.4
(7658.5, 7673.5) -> -0.14 mag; 12.1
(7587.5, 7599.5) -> 0.00 mag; 11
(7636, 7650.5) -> -0.22 mag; 13.2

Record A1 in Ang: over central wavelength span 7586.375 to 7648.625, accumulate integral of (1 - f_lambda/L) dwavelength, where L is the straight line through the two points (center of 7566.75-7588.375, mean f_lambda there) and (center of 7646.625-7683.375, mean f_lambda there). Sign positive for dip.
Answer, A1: 0.83 Ang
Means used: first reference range 11.2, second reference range 11.6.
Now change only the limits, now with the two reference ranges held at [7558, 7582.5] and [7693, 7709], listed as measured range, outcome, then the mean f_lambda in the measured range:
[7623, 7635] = 0.5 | 10.5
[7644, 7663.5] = -4.1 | 13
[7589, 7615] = 0.4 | 10.9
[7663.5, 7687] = -0.3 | 10.8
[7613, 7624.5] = 0.3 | 10.7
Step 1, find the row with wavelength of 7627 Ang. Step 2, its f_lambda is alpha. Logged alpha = 10.59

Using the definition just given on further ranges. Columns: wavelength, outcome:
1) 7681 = 10.57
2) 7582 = 11.11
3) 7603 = 10.71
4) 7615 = 11.29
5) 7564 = 11.9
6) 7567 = 10.68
